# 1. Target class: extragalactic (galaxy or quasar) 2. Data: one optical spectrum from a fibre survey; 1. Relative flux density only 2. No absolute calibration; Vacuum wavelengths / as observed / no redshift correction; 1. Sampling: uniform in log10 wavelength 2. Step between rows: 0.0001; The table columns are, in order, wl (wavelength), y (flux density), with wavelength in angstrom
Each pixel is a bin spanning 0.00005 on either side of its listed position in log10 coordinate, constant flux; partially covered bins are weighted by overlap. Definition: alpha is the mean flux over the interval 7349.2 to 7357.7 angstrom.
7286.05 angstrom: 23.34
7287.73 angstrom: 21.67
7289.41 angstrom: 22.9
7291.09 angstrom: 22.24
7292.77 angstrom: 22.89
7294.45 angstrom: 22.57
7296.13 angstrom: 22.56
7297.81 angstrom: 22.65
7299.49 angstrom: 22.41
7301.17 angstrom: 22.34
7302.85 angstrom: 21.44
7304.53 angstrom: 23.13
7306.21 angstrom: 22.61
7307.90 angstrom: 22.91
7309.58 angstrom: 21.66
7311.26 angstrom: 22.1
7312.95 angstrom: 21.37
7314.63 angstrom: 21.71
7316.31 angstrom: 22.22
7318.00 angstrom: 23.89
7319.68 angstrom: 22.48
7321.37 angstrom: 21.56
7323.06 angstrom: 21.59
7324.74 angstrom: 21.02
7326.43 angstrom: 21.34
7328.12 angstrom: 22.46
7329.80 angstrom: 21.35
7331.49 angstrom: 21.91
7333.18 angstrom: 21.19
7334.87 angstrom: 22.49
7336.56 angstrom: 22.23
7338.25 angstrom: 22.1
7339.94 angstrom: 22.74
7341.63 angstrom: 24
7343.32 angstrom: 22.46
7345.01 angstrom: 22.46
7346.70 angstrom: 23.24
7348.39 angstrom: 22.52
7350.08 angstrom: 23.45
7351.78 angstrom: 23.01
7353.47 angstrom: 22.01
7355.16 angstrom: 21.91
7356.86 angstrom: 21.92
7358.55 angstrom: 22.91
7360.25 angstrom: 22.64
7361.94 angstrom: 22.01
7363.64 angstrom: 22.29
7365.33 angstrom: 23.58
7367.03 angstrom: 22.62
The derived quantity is 22.4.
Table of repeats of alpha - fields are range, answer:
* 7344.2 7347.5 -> 22.9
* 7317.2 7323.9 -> 22.4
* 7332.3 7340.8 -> 22.1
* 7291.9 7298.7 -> 22.7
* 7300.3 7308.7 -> 22.5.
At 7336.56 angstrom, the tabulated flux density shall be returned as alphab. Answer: 22.23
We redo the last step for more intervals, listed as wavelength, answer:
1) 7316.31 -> 22.22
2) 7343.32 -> 22.46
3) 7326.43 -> 21.34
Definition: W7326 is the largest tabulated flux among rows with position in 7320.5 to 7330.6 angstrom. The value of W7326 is 22.46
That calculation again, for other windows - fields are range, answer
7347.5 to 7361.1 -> 23.45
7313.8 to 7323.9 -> 23.89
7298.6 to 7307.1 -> 23.13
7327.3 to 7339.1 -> 22.49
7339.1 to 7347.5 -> 24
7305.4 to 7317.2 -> 22.91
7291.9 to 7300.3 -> 22.89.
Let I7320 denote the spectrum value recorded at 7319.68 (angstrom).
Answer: 22.48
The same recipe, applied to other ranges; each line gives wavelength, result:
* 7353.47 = 22.01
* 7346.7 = 23.24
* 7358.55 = 22.91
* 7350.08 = 23.45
